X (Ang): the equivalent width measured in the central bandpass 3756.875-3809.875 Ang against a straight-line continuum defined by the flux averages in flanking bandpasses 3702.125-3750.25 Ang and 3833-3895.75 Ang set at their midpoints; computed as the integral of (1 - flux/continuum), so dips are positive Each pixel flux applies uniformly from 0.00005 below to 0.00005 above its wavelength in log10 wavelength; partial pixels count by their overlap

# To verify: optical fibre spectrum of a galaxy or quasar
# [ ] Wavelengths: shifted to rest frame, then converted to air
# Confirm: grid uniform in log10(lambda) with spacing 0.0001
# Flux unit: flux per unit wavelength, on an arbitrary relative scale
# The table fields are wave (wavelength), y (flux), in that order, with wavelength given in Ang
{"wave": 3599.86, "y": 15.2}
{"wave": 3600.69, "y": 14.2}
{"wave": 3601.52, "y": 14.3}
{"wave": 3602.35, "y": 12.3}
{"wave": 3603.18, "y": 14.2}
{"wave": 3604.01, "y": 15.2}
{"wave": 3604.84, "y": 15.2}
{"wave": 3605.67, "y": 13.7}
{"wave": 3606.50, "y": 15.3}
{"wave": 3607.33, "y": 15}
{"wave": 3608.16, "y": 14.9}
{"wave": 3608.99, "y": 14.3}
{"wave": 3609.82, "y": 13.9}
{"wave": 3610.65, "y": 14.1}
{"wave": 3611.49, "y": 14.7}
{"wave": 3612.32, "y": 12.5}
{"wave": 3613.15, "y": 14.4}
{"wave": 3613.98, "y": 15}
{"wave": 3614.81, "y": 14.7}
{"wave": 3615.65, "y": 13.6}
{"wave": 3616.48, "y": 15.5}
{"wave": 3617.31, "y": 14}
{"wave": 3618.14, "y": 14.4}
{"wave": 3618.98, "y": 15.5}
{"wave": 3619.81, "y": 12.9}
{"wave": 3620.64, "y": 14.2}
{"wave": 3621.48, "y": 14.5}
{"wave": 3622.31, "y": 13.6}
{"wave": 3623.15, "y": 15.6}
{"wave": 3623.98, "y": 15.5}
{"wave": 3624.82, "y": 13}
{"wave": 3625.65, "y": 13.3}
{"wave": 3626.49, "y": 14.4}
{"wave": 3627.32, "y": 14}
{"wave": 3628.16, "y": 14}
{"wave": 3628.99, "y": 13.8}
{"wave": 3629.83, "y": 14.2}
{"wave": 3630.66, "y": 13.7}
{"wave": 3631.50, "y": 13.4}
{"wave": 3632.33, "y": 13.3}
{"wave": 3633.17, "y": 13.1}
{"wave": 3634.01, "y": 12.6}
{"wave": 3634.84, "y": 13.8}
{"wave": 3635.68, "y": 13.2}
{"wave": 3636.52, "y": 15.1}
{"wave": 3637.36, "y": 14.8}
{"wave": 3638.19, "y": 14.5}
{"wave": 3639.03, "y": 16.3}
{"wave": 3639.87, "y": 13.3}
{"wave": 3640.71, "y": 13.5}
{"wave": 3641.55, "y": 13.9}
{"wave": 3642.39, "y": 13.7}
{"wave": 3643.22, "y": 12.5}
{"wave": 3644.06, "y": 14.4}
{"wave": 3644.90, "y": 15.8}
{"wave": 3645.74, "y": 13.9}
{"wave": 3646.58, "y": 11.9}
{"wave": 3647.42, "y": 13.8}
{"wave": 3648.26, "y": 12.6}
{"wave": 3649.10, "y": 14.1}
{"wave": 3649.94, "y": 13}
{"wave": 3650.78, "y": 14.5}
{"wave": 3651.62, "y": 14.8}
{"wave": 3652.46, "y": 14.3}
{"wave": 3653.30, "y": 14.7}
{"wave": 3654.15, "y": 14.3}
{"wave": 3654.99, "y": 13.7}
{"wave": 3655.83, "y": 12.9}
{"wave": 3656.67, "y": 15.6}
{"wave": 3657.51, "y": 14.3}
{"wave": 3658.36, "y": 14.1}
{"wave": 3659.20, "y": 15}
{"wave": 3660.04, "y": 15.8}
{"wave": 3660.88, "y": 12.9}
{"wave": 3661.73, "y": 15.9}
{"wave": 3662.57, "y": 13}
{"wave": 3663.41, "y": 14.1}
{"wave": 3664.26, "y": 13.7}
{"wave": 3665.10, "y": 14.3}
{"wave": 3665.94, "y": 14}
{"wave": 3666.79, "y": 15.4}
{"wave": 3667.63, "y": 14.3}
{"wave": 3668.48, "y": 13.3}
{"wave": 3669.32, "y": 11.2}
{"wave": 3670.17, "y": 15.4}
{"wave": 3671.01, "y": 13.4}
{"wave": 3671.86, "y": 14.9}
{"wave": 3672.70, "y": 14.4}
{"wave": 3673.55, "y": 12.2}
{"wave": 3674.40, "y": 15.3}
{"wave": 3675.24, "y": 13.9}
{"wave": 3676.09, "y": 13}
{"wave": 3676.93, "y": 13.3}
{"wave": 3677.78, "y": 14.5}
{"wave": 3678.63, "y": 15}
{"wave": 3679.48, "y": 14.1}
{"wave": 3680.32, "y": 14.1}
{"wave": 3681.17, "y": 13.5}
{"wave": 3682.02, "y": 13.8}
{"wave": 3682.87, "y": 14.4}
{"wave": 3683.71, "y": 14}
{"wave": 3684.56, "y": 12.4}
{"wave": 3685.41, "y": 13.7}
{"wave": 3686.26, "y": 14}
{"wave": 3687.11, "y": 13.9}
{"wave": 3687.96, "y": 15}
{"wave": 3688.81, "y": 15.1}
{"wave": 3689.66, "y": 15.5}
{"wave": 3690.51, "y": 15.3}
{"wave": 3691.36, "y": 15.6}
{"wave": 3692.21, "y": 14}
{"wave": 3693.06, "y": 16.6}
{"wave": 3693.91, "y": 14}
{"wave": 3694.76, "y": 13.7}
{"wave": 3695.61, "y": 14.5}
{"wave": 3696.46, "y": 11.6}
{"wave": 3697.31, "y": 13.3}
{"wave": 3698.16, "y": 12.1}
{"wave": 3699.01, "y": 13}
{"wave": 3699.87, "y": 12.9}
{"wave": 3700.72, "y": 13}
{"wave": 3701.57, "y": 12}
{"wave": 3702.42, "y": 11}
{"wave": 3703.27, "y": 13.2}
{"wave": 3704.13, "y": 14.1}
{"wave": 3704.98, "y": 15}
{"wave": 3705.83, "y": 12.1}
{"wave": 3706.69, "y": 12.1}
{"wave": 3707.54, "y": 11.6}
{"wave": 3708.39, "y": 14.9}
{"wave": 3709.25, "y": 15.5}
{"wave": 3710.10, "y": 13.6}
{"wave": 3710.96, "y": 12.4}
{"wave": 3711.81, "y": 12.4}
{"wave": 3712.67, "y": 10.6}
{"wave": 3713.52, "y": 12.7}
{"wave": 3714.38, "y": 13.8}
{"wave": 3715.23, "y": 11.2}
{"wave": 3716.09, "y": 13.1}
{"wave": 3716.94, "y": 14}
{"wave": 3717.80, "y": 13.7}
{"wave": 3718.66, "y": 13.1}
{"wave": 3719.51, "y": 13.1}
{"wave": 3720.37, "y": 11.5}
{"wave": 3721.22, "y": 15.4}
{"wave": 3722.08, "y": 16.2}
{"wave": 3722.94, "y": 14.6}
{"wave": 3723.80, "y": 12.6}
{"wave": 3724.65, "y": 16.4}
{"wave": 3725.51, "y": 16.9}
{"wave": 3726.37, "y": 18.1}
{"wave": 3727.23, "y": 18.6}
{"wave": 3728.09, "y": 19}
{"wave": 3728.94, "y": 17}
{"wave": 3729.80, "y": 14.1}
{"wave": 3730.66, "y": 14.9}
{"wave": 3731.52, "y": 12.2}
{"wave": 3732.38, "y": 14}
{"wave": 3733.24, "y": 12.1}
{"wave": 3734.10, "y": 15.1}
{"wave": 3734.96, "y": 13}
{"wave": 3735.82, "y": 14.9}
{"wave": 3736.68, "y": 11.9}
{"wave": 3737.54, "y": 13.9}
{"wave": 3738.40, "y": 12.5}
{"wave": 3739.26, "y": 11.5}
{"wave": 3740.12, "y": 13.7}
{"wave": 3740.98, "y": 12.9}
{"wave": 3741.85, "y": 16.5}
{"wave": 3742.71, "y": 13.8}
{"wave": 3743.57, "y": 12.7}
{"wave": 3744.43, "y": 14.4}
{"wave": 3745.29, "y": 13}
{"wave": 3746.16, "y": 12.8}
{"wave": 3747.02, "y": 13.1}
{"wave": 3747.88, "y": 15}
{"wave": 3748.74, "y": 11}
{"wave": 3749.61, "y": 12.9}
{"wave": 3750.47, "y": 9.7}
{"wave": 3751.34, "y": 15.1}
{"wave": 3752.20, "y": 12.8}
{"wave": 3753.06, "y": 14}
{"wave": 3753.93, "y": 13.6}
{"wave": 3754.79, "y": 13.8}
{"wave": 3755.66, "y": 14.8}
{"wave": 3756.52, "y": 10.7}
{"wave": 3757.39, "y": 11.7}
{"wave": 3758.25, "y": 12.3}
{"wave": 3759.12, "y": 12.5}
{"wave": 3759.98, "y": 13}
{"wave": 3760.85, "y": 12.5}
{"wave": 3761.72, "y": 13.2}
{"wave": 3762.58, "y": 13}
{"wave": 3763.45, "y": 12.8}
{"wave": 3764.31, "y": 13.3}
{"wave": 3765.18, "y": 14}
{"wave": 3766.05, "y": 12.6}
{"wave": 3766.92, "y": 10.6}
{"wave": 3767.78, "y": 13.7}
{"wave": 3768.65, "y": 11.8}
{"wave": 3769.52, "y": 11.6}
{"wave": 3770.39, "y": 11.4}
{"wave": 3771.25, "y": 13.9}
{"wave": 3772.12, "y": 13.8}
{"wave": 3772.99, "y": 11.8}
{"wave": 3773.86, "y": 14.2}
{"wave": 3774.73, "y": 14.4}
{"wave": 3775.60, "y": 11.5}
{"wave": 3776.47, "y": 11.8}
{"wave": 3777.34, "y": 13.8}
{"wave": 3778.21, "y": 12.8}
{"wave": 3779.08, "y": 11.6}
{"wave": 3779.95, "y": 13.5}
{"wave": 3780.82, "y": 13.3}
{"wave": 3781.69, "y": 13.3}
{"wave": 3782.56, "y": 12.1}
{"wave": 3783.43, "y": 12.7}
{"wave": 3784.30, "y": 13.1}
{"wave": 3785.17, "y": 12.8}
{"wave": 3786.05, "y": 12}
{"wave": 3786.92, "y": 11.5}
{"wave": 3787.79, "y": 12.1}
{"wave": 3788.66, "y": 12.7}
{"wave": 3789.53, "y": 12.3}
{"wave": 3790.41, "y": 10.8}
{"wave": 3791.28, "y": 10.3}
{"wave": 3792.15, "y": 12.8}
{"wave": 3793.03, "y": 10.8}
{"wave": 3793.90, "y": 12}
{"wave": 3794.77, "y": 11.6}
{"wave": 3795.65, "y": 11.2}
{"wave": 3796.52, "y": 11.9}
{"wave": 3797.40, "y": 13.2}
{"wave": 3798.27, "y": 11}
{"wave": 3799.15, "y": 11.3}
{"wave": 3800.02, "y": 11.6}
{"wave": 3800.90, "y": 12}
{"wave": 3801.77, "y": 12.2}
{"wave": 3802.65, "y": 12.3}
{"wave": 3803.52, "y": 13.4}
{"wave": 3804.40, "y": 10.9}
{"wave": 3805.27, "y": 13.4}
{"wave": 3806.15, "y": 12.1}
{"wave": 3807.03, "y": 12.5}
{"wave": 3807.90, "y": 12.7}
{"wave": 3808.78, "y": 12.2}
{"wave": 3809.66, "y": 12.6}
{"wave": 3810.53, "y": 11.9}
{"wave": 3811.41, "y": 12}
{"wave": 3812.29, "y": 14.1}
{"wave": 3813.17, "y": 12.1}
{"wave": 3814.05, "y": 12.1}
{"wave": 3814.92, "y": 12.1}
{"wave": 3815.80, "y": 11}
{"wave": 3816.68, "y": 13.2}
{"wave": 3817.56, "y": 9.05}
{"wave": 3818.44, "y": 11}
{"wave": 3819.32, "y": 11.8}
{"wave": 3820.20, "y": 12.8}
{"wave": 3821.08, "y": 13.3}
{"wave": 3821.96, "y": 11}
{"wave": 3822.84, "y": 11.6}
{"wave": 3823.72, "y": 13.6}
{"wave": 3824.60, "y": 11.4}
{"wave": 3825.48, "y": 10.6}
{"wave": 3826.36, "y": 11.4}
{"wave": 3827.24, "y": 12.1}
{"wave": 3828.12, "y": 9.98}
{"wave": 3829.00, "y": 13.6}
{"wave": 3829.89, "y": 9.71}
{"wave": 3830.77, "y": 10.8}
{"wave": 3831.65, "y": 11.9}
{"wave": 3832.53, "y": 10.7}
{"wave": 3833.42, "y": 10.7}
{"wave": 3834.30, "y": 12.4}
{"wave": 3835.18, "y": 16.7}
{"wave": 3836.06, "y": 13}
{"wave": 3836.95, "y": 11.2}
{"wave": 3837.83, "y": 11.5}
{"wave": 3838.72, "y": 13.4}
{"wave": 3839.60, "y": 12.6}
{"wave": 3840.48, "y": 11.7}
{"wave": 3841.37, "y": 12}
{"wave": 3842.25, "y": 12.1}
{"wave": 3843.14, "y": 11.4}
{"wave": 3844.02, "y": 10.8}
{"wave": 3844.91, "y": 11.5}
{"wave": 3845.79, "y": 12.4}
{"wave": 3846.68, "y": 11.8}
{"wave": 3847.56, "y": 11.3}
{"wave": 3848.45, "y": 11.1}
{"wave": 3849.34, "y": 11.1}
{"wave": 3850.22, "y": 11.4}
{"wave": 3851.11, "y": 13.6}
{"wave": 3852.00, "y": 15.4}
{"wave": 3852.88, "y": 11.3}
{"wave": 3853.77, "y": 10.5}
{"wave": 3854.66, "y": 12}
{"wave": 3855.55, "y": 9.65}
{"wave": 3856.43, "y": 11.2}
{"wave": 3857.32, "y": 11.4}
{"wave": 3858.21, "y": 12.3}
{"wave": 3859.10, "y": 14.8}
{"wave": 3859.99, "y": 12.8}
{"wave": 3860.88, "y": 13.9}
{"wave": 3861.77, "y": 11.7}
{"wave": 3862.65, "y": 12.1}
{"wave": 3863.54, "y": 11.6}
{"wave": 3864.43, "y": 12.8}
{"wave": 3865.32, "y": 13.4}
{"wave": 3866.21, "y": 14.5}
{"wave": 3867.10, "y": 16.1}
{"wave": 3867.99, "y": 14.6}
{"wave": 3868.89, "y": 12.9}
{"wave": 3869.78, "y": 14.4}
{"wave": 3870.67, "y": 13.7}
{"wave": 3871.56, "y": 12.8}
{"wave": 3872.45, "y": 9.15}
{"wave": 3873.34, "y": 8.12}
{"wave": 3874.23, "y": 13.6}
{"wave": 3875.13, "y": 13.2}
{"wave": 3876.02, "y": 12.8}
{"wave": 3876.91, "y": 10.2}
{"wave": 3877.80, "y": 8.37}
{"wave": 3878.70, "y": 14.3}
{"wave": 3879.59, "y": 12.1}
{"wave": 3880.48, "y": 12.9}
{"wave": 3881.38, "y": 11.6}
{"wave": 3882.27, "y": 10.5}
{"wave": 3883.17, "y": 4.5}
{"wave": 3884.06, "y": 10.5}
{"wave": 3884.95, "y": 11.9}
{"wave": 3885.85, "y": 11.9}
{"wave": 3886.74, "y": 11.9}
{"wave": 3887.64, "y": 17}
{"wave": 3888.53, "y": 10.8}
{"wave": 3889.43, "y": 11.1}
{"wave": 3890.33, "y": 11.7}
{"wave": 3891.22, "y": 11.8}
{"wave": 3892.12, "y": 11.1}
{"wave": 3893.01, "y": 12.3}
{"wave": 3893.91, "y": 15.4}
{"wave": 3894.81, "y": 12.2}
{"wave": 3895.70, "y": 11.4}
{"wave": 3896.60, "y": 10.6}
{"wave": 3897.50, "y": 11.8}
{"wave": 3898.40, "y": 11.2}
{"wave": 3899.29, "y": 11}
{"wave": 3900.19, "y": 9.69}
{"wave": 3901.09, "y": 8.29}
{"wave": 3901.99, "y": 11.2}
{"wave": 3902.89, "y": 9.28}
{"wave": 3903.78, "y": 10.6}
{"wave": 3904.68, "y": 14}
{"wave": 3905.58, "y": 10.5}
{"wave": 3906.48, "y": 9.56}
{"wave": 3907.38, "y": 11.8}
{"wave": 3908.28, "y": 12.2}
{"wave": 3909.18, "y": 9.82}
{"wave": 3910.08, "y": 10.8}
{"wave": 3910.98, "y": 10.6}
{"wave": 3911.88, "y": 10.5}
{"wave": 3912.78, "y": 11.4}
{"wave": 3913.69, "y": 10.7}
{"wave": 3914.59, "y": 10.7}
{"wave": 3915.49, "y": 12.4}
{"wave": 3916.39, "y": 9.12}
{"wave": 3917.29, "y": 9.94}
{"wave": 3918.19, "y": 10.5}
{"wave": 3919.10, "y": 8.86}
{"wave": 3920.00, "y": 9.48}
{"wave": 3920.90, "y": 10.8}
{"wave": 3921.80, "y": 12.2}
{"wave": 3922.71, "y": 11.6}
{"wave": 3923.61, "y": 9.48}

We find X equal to 2.9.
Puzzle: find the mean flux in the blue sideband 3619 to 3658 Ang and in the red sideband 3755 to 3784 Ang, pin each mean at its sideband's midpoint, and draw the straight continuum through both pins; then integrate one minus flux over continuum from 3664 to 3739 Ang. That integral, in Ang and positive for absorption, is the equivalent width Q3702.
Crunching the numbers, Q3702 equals -3.0 Ang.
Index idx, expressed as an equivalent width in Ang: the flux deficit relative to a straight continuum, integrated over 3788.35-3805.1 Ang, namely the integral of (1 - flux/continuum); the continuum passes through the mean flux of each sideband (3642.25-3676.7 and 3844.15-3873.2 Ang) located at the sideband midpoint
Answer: 1.4 Ang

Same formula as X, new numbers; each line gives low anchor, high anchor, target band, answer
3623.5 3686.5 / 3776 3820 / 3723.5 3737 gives -2.17 Ang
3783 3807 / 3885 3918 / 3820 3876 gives -2.66 Ang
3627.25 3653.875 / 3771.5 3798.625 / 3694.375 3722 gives 0.26 Ang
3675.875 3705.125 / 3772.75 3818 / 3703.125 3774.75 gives -2.15 Ang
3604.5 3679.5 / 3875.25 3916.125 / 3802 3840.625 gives 0.15 Ang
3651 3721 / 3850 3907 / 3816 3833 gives 1.18 Ang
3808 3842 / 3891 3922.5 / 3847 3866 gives -0.99 Ang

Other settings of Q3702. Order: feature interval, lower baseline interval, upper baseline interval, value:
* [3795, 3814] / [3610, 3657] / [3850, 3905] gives 0.5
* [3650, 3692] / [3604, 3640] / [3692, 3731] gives -0.4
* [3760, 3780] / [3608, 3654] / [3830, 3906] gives 0.1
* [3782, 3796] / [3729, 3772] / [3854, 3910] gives 0.9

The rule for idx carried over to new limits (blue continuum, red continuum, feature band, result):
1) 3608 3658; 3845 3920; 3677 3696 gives -1.2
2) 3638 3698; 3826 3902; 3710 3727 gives -0.4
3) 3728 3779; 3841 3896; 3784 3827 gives 2.4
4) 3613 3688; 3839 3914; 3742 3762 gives 0.0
